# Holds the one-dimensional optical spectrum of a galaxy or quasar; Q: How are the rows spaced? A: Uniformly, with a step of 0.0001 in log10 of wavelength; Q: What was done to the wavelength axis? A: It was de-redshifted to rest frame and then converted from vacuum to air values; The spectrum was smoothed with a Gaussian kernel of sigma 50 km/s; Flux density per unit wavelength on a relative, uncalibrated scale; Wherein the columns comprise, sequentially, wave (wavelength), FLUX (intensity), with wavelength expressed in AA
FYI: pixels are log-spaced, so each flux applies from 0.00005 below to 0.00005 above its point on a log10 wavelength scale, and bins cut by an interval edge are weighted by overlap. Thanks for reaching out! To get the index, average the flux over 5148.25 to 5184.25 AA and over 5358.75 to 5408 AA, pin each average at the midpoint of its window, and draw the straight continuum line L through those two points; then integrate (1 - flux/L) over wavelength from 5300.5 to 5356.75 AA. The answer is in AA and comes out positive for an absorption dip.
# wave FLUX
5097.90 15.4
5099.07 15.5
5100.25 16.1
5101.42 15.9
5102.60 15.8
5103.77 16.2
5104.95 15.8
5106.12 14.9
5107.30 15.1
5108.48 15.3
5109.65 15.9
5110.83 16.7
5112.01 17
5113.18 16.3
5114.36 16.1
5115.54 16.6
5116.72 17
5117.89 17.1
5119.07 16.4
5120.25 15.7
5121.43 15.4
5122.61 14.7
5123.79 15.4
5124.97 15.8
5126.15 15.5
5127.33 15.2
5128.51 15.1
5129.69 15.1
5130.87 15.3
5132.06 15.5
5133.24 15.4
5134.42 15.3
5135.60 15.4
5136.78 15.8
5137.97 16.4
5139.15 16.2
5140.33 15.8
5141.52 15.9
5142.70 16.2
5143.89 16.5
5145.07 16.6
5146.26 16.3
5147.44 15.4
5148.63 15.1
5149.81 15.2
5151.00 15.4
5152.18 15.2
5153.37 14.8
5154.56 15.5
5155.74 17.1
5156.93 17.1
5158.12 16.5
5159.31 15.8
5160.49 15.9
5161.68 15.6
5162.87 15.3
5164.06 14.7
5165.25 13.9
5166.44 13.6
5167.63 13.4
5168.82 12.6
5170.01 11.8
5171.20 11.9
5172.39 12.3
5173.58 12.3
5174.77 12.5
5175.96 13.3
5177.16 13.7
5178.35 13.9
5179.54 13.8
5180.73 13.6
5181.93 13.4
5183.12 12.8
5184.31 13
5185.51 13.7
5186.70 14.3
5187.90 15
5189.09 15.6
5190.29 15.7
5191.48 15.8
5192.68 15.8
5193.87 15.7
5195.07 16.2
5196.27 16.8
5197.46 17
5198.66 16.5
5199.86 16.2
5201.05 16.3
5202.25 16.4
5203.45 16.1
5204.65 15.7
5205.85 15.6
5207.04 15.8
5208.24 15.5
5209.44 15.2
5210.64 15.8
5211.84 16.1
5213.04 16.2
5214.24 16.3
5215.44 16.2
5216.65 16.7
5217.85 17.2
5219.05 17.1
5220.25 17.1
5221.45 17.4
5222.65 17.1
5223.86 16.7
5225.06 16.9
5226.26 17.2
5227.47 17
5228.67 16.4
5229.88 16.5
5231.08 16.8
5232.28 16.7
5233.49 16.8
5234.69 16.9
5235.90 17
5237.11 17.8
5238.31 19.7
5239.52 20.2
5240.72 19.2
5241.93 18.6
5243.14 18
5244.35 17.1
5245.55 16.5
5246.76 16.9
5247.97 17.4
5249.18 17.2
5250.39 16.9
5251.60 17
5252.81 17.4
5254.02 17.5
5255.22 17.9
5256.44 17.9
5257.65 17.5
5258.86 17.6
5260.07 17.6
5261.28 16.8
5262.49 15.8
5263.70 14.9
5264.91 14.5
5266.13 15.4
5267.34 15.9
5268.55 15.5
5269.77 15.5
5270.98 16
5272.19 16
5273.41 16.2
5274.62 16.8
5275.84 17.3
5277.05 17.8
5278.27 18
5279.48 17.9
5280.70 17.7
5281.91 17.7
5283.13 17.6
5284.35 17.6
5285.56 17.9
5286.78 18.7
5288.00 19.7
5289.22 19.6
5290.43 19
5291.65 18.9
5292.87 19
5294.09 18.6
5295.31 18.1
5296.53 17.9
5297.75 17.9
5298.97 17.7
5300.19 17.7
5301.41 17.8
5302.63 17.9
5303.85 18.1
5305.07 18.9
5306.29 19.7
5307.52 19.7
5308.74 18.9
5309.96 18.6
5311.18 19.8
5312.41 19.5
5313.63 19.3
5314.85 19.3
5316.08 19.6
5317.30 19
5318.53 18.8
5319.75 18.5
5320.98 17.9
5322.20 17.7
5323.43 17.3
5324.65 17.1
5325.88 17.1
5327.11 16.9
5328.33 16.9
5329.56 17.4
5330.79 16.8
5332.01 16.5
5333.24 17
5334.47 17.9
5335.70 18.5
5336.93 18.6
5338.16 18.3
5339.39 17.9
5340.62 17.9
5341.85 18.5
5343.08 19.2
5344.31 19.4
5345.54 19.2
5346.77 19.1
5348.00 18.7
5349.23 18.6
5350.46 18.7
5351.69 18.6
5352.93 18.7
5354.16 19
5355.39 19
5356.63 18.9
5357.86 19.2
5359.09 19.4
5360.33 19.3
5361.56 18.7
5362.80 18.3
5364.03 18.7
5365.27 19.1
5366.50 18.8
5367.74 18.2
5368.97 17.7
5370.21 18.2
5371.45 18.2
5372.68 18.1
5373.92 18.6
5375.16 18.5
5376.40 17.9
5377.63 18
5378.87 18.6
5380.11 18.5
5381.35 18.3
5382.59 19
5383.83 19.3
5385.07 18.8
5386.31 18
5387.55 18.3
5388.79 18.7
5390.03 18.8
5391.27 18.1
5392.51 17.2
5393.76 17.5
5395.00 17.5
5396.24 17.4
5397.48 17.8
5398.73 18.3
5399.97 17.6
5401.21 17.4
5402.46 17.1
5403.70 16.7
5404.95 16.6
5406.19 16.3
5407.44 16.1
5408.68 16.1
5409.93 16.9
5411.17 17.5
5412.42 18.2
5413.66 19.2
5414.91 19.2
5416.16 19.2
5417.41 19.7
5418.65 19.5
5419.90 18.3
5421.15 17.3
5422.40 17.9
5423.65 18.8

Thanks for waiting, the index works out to -4.2 AA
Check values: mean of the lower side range 14.2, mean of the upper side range 18.1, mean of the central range 18.4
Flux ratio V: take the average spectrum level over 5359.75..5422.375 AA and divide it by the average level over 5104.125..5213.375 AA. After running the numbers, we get 1.2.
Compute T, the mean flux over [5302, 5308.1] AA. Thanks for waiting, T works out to 18.8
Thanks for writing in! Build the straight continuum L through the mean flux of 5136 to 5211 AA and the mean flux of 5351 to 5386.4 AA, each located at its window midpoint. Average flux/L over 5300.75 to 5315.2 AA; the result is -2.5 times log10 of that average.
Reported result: -0.086 mag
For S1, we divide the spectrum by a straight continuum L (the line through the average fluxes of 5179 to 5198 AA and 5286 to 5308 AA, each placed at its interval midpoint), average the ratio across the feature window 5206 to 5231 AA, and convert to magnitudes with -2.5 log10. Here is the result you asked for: -0.04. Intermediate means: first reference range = 14.9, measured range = 16.5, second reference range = 18.6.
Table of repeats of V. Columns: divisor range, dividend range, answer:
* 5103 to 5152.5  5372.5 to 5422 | 1.14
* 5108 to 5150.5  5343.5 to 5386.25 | 1.18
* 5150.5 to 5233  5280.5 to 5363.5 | 1.20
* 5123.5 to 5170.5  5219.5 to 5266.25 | 1.12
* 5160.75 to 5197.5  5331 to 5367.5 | 1.32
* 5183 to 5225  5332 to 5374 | 1.16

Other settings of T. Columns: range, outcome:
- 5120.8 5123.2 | 15.1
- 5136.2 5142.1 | 16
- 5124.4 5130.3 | 15.3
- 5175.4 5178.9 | 13.6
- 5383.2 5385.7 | 19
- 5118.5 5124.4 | 15.5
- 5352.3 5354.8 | 18.8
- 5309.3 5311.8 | 19.2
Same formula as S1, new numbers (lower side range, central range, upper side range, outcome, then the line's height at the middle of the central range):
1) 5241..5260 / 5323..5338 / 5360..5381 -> 0.05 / 18.1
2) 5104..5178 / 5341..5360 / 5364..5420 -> -0.08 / 17.6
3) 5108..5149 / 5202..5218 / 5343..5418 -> 0.04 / 16.7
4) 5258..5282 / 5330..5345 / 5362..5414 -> -0.04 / 17.3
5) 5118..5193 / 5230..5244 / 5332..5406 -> -0.11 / 16.2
